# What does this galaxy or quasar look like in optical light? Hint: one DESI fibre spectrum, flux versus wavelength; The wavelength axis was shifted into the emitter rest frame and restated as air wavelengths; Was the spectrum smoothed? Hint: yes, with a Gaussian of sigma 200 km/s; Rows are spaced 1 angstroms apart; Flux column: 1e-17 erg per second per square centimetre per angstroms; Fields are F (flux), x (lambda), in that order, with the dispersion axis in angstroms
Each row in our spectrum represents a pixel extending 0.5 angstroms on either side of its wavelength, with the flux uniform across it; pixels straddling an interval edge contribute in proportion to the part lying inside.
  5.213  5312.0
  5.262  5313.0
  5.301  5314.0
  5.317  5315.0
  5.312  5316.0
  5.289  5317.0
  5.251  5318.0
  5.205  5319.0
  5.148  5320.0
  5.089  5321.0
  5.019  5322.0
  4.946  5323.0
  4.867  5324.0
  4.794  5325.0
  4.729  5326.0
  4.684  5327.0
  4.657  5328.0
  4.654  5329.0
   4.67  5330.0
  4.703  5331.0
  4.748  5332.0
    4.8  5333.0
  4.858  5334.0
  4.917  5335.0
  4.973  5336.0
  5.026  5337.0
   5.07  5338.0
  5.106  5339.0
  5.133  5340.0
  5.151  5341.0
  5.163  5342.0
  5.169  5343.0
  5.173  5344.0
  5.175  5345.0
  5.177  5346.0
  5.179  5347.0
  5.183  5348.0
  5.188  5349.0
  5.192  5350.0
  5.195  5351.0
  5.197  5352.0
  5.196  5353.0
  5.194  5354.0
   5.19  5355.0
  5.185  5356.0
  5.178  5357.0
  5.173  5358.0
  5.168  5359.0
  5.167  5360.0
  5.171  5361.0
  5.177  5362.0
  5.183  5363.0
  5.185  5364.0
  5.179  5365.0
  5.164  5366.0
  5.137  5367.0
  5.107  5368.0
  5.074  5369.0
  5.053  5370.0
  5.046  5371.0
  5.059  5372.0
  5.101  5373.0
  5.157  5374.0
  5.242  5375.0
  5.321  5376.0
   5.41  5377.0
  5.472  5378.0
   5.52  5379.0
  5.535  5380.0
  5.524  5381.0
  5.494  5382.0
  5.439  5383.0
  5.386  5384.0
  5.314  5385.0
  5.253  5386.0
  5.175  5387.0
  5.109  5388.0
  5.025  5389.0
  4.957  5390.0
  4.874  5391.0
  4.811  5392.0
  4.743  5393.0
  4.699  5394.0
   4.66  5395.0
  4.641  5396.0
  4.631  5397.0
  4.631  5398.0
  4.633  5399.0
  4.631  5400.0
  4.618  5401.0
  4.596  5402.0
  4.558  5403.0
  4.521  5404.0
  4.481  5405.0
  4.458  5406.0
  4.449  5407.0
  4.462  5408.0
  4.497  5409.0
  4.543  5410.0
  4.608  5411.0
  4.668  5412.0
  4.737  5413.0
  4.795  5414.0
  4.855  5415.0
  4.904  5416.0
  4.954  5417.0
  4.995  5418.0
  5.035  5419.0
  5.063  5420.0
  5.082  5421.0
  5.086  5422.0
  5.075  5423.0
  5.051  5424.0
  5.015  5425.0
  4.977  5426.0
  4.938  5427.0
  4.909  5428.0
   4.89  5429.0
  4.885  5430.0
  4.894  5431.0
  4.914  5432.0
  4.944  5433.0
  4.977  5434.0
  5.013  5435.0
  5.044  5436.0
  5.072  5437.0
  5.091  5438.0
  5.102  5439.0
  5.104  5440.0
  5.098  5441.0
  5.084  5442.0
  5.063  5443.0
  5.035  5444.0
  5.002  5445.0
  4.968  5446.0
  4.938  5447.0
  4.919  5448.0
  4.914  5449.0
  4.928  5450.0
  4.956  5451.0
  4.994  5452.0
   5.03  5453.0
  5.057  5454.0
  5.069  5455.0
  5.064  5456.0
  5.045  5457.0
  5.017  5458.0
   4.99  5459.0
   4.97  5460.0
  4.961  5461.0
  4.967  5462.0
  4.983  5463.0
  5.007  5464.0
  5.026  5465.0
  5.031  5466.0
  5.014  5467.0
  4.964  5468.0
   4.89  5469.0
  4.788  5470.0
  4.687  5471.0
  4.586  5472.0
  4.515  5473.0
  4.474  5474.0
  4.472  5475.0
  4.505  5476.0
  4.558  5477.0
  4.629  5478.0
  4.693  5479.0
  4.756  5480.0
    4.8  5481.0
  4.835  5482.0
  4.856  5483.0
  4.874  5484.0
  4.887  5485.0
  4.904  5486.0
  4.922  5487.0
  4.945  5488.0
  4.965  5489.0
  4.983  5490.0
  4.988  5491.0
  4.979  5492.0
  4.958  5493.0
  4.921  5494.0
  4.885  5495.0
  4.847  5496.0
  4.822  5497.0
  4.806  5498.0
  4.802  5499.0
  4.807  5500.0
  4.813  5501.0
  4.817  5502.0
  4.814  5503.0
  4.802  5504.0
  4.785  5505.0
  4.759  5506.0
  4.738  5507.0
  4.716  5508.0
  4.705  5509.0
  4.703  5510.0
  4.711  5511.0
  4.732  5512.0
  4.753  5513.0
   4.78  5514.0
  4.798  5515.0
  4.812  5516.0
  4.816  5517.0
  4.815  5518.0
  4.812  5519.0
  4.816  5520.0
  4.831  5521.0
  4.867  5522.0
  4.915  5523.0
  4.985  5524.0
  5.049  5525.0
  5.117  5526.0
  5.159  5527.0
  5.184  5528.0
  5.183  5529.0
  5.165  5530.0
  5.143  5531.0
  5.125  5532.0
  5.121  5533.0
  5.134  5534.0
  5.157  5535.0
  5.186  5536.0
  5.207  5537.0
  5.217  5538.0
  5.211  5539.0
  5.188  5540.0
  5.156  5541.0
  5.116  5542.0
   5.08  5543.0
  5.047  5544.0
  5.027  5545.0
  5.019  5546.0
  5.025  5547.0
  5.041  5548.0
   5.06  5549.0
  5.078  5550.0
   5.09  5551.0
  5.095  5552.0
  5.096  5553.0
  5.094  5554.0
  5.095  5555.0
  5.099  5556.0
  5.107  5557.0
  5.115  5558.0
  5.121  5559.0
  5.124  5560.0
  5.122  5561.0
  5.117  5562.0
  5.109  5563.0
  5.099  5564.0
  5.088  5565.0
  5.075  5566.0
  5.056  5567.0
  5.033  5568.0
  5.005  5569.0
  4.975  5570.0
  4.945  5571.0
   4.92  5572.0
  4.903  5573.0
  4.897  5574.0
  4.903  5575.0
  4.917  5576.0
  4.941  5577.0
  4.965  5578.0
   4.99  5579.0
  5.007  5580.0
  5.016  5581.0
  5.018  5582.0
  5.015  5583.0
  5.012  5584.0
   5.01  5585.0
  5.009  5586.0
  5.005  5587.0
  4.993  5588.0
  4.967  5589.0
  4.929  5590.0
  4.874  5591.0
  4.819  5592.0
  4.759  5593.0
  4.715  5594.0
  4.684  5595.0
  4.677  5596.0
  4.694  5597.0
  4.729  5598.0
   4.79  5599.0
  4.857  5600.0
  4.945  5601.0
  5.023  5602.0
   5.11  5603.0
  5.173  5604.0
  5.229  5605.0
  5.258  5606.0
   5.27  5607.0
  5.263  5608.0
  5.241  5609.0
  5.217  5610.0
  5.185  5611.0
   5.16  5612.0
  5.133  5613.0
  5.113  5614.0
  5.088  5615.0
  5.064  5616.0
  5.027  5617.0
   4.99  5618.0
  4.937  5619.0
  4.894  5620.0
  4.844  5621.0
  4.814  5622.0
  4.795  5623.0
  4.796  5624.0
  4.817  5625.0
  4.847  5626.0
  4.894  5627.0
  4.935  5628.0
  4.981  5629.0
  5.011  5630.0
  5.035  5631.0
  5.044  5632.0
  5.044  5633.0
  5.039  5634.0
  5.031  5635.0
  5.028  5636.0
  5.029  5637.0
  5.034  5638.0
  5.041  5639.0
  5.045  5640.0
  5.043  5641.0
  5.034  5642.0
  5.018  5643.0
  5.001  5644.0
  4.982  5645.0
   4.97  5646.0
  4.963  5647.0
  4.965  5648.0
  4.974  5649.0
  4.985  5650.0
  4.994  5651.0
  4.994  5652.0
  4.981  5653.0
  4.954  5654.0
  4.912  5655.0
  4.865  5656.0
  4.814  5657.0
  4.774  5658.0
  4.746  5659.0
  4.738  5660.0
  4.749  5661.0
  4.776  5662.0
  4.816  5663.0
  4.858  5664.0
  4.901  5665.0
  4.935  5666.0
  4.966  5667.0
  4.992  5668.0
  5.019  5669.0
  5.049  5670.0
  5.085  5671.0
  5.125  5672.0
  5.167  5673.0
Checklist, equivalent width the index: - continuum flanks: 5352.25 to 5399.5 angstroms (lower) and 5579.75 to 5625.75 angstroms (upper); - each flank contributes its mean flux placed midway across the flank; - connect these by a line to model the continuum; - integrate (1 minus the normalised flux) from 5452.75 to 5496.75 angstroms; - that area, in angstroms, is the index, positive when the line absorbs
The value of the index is 1.7 angstroms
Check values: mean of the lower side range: 5.12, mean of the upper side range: 4.98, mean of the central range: 4.87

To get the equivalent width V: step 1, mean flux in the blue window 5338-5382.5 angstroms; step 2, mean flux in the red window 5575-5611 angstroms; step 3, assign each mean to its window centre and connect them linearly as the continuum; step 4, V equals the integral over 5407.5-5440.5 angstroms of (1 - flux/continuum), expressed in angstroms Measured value 1.5 angstroms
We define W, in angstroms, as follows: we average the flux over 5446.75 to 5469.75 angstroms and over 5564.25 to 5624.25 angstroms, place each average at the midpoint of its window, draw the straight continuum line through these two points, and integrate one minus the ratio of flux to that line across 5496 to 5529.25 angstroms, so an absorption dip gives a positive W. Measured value 0.9 angstroms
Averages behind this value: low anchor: 4.99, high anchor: 4.98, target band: 4.85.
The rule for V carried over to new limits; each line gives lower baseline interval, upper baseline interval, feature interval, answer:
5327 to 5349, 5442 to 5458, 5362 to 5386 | -1.3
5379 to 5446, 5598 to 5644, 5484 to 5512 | 0.7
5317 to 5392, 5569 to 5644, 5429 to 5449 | 0.3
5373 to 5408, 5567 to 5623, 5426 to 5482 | 0.6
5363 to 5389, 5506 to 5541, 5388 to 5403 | 1.4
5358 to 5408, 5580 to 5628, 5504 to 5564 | -0.2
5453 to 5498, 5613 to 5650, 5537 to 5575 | -1.1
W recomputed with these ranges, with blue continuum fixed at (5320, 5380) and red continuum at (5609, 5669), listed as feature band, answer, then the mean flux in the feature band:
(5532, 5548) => -0.4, 5.12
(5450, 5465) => 0.1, 5.01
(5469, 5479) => 0.9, 4.6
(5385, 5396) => 0.3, 4.93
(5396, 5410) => 1.4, 4.55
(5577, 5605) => 0.3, 4.92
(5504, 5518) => 0.7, 4.76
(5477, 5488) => 0.5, 4.81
